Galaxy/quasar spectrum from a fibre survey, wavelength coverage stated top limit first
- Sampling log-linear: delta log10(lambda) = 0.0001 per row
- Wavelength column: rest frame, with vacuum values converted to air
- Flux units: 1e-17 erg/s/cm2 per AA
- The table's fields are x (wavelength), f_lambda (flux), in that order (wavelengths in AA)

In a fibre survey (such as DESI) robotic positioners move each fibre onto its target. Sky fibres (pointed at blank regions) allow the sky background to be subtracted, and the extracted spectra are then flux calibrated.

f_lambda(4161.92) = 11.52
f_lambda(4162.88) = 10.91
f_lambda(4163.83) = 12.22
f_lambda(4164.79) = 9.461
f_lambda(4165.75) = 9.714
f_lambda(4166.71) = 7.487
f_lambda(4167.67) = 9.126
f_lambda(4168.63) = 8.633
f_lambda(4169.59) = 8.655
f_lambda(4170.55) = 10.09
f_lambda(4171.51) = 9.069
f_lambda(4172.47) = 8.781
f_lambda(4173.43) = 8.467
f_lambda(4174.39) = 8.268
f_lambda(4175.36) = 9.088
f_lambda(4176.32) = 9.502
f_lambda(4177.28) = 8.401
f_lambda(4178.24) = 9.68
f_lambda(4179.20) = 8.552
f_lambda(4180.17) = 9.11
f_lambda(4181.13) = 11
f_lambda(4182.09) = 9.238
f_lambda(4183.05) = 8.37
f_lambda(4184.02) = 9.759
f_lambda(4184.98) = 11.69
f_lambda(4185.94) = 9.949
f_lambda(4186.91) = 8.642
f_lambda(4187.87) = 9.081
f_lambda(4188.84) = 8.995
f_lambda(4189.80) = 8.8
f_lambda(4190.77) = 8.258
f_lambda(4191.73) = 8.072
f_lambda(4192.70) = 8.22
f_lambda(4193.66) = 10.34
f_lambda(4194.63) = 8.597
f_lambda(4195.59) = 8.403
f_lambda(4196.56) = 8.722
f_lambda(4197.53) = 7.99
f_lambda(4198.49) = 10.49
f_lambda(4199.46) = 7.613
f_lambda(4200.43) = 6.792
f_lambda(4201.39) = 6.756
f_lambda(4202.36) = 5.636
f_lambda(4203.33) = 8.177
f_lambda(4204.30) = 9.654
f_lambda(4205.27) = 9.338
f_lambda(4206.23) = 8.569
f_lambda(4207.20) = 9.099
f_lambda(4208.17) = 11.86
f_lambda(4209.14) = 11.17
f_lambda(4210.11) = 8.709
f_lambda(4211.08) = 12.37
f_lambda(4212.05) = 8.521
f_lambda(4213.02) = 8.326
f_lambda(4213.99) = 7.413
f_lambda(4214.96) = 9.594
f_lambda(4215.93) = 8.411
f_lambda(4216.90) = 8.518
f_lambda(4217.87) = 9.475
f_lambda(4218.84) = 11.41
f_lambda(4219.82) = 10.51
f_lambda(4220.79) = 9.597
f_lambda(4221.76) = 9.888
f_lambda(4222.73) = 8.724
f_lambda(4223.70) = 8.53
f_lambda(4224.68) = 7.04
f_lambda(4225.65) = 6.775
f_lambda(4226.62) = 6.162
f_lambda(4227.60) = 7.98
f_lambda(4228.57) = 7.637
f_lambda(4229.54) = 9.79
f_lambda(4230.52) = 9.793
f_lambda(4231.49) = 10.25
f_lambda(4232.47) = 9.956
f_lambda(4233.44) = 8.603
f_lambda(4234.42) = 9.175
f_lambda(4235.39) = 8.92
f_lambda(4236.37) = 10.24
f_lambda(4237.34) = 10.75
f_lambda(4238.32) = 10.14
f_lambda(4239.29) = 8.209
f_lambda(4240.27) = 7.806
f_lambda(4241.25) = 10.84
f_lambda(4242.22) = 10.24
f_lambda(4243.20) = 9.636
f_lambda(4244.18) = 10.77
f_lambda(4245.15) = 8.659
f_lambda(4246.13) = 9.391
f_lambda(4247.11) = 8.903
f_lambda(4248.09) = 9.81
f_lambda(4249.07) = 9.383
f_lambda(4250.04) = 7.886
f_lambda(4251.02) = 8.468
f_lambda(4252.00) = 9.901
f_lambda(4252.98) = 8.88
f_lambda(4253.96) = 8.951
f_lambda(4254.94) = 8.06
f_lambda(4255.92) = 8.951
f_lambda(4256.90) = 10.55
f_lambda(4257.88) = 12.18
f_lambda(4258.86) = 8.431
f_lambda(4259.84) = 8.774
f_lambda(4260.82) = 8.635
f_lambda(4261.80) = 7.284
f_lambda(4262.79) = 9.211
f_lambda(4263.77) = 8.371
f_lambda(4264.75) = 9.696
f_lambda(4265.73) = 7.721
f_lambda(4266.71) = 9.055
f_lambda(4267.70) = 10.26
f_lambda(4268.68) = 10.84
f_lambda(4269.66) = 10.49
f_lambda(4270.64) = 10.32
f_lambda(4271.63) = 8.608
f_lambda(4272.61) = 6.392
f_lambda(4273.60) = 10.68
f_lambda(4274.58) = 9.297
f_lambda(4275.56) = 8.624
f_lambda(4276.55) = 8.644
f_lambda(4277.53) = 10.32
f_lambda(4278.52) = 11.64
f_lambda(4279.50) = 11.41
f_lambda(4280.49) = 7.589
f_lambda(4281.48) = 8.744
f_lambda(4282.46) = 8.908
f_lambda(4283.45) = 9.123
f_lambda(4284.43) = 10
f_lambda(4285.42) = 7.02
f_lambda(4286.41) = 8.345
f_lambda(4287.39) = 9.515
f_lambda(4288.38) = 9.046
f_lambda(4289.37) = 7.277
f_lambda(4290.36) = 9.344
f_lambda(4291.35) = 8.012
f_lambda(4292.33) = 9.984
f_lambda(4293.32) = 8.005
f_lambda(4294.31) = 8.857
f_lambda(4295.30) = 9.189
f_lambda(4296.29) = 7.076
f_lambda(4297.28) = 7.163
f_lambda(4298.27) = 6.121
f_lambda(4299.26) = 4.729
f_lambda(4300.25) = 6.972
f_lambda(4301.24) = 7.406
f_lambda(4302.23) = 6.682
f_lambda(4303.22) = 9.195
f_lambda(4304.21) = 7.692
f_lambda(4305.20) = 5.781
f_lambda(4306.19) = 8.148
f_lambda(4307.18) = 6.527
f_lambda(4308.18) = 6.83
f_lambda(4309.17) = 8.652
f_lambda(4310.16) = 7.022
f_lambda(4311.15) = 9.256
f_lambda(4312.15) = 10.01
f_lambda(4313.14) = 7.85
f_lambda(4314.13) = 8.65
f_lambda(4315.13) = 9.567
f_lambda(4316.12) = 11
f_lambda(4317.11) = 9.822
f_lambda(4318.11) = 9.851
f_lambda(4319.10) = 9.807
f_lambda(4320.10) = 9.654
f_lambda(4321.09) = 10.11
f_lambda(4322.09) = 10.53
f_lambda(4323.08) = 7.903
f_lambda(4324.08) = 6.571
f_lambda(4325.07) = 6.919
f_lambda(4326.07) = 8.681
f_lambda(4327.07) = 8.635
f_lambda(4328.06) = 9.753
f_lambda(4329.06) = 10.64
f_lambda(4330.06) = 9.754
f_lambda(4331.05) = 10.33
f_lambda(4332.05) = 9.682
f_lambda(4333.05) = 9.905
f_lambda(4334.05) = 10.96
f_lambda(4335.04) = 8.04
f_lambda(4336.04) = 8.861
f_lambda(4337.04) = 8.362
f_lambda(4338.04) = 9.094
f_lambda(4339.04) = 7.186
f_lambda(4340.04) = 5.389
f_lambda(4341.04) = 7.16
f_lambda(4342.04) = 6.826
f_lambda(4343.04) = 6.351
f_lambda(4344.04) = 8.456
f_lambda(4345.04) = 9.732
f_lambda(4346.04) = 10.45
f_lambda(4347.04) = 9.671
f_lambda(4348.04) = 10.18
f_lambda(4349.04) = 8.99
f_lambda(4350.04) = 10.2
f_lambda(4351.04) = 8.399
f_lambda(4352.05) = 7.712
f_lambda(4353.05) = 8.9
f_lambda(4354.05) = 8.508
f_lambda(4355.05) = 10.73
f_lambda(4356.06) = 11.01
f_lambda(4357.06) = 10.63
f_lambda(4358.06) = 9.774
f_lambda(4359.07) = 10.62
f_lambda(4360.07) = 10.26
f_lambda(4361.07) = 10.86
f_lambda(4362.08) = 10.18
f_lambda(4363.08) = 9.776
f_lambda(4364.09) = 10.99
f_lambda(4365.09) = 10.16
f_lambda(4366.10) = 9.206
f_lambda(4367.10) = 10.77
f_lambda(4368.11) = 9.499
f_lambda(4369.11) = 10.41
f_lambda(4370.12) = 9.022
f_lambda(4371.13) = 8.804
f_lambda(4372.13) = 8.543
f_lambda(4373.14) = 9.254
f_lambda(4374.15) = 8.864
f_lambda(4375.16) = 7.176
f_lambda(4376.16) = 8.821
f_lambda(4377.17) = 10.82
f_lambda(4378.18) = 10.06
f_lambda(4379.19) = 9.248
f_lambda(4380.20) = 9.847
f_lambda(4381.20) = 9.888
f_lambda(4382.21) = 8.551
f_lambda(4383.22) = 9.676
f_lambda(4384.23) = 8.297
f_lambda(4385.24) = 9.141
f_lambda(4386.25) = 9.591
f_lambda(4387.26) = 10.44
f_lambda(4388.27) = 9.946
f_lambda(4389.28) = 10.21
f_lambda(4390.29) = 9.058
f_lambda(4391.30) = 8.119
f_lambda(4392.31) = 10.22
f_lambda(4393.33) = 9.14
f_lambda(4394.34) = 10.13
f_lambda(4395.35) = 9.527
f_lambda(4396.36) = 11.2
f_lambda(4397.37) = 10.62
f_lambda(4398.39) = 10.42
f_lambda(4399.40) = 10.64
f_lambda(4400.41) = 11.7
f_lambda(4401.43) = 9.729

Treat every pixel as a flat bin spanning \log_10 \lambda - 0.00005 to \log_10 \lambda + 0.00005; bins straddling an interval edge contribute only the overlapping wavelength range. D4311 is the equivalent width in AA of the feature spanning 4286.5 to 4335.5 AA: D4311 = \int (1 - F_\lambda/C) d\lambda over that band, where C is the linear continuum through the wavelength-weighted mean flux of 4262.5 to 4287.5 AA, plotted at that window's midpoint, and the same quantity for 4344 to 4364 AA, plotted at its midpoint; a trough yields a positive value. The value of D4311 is 5.0 AA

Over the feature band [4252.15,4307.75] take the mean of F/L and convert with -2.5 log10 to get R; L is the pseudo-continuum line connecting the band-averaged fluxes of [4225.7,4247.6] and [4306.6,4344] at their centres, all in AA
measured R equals 0.04 mag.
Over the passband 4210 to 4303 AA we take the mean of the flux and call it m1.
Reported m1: 8.95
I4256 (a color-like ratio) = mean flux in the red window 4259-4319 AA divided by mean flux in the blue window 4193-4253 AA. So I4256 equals 0.95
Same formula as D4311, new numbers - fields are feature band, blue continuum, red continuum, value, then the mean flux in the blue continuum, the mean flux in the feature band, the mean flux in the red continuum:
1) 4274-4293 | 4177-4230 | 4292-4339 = -1.0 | 8.92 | 9.1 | 8.54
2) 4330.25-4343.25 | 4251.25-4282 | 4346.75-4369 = 1.8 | 9.3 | 8.4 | 9.88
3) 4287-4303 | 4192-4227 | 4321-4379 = 2.1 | 8.82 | 7.84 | 9.22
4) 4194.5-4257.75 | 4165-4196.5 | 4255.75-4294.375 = 0.4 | 9.06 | 9.06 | 9.16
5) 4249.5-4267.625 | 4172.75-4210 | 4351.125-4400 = 0.5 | 8.95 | 8.98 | 9.69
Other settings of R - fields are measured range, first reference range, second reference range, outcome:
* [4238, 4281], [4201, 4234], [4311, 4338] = -0.03 mag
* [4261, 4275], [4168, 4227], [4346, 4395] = 0.01 mag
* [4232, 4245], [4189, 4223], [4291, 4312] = -0.13 mag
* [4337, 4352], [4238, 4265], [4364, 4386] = 0.11 mag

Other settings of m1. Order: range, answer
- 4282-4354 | 8.53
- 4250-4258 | 9.26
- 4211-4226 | 9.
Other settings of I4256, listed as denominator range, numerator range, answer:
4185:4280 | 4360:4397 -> 1.05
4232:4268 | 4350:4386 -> 1.03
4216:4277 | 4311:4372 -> 1.01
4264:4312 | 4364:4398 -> 1.12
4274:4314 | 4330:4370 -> 1.12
